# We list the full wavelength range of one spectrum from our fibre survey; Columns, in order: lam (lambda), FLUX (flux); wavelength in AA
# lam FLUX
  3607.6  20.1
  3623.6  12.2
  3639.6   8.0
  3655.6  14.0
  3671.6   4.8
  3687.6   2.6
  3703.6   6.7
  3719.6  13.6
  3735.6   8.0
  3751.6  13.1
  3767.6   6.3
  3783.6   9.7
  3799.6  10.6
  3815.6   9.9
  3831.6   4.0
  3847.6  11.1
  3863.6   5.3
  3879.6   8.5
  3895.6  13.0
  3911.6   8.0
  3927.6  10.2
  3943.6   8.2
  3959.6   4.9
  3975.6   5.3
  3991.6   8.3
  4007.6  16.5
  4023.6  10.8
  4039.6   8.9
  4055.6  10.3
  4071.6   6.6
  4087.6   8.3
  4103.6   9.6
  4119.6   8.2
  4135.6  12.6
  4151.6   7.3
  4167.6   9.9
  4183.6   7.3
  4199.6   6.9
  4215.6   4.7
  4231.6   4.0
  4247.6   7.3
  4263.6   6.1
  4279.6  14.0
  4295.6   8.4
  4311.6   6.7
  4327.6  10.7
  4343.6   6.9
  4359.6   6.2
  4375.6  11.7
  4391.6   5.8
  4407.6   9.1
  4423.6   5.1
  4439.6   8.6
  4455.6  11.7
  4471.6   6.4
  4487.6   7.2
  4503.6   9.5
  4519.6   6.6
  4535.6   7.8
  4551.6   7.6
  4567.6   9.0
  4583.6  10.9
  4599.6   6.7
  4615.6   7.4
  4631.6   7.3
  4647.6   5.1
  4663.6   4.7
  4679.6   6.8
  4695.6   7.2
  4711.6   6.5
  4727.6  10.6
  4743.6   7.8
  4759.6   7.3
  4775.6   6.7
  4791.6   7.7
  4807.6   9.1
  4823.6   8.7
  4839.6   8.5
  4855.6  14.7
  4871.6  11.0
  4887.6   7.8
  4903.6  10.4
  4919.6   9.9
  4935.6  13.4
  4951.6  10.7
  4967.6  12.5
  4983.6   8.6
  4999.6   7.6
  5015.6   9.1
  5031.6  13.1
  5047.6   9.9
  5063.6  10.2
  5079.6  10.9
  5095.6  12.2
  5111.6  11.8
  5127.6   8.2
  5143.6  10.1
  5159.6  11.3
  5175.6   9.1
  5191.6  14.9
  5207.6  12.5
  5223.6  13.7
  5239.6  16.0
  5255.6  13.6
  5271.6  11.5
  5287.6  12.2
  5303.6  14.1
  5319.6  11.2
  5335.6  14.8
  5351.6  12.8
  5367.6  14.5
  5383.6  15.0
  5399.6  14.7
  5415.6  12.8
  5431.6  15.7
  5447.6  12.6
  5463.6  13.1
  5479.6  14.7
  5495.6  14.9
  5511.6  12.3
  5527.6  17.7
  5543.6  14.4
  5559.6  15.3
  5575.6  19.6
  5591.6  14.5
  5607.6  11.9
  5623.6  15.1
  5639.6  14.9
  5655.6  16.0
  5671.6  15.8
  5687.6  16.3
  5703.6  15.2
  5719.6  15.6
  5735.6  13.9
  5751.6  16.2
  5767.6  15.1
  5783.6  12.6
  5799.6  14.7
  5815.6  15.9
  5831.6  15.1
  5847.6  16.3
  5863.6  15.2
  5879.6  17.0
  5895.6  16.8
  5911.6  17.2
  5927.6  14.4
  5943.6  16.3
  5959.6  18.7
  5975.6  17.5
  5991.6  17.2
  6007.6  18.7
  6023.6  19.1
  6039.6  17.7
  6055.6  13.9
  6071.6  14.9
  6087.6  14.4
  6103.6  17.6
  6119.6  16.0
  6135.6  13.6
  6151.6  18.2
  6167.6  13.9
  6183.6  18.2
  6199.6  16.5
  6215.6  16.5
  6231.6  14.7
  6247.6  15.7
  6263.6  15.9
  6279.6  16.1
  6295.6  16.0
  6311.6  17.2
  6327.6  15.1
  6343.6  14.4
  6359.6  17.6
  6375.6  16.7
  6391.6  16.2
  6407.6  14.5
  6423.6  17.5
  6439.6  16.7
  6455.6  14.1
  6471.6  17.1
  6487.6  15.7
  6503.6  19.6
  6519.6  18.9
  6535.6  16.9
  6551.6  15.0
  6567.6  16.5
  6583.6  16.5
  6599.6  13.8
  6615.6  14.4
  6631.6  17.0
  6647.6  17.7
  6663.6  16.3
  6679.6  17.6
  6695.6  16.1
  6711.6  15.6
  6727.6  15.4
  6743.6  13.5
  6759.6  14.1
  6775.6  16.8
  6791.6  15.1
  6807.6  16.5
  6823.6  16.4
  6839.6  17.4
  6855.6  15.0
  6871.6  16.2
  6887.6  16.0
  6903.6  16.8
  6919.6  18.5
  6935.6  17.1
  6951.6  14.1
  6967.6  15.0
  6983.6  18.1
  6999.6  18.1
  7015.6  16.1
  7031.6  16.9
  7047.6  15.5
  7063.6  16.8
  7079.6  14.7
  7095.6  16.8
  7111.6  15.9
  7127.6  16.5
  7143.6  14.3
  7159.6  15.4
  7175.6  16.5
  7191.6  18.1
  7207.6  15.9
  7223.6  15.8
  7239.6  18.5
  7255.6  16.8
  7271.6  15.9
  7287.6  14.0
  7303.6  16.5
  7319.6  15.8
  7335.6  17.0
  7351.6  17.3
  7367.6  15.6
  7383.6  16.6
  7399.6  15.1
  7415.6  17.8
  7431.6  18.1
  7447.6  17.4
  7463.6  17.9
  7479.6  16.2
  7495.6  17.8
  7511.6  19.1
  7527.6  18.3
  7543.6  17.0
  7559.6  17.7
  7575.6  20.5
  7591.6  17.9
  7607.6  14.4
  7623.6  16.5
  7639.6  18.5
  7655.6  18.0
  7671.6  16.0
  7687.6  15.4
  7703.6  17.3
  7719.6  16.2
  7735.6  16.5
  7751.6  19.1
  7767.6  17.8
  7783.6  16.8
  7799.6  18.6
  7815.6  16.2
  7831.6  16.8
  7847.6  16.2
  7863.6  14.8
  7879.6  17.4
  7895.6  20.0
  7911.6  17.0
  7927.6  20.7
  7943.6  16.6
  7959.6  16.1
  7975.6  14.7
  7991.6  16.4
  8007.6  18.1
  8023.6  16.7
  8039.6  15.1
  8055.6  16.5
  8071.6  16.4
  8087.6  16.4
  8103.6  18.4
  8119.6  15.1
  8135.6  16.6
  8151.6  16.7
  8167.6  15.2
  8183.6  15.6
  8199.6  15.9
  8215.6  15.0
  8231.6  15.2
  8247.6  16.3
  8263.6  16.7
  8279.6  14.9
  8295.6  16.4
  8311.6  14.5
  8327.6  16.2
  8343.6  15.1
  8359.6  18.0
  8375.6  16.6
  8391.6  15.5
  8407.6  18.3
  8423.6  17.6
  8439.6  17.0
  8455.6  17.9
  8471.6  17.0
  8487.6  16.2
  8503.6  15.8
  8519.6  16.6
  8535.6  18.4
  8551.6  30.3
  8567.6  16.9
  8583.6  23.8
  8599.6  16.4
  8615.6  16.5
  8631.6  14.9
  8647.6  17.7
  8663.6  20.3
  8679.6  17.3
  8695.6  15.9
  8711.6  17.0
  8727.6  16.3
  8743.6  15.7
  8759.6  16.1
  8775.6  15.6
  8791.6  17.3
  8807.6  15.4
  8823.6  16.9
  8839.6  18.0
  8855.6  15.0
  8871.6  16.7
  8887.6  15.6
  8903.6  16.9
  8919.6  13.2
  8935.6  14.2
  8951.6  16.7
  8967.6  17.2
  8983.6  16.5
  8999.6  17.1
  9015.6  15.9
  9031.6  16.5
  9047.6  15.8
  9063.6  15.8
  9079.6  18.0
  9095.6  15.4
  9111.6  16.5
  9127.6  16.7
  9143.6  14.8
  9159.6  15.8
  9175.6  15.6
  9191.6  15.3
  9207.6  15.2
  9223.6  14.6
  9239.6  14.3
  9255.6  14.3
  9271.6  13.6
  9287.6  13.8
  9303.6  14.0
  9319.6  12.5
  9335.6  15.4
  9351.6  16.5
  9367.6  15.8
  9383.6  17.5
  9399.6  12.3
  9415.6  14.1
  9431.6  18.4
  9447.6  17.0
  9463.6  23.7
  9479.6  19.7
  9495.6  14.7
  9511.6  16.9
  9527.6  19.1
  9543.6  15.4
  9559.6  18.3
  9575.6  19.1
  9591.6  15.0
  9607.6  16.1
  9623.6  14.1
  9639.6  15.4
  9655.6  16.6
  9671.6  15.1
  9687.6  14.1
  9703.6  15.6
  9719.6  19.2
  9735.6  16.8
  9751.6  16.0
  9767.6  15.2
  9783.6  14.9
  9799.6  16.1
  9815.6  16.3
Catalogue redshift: 0.30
